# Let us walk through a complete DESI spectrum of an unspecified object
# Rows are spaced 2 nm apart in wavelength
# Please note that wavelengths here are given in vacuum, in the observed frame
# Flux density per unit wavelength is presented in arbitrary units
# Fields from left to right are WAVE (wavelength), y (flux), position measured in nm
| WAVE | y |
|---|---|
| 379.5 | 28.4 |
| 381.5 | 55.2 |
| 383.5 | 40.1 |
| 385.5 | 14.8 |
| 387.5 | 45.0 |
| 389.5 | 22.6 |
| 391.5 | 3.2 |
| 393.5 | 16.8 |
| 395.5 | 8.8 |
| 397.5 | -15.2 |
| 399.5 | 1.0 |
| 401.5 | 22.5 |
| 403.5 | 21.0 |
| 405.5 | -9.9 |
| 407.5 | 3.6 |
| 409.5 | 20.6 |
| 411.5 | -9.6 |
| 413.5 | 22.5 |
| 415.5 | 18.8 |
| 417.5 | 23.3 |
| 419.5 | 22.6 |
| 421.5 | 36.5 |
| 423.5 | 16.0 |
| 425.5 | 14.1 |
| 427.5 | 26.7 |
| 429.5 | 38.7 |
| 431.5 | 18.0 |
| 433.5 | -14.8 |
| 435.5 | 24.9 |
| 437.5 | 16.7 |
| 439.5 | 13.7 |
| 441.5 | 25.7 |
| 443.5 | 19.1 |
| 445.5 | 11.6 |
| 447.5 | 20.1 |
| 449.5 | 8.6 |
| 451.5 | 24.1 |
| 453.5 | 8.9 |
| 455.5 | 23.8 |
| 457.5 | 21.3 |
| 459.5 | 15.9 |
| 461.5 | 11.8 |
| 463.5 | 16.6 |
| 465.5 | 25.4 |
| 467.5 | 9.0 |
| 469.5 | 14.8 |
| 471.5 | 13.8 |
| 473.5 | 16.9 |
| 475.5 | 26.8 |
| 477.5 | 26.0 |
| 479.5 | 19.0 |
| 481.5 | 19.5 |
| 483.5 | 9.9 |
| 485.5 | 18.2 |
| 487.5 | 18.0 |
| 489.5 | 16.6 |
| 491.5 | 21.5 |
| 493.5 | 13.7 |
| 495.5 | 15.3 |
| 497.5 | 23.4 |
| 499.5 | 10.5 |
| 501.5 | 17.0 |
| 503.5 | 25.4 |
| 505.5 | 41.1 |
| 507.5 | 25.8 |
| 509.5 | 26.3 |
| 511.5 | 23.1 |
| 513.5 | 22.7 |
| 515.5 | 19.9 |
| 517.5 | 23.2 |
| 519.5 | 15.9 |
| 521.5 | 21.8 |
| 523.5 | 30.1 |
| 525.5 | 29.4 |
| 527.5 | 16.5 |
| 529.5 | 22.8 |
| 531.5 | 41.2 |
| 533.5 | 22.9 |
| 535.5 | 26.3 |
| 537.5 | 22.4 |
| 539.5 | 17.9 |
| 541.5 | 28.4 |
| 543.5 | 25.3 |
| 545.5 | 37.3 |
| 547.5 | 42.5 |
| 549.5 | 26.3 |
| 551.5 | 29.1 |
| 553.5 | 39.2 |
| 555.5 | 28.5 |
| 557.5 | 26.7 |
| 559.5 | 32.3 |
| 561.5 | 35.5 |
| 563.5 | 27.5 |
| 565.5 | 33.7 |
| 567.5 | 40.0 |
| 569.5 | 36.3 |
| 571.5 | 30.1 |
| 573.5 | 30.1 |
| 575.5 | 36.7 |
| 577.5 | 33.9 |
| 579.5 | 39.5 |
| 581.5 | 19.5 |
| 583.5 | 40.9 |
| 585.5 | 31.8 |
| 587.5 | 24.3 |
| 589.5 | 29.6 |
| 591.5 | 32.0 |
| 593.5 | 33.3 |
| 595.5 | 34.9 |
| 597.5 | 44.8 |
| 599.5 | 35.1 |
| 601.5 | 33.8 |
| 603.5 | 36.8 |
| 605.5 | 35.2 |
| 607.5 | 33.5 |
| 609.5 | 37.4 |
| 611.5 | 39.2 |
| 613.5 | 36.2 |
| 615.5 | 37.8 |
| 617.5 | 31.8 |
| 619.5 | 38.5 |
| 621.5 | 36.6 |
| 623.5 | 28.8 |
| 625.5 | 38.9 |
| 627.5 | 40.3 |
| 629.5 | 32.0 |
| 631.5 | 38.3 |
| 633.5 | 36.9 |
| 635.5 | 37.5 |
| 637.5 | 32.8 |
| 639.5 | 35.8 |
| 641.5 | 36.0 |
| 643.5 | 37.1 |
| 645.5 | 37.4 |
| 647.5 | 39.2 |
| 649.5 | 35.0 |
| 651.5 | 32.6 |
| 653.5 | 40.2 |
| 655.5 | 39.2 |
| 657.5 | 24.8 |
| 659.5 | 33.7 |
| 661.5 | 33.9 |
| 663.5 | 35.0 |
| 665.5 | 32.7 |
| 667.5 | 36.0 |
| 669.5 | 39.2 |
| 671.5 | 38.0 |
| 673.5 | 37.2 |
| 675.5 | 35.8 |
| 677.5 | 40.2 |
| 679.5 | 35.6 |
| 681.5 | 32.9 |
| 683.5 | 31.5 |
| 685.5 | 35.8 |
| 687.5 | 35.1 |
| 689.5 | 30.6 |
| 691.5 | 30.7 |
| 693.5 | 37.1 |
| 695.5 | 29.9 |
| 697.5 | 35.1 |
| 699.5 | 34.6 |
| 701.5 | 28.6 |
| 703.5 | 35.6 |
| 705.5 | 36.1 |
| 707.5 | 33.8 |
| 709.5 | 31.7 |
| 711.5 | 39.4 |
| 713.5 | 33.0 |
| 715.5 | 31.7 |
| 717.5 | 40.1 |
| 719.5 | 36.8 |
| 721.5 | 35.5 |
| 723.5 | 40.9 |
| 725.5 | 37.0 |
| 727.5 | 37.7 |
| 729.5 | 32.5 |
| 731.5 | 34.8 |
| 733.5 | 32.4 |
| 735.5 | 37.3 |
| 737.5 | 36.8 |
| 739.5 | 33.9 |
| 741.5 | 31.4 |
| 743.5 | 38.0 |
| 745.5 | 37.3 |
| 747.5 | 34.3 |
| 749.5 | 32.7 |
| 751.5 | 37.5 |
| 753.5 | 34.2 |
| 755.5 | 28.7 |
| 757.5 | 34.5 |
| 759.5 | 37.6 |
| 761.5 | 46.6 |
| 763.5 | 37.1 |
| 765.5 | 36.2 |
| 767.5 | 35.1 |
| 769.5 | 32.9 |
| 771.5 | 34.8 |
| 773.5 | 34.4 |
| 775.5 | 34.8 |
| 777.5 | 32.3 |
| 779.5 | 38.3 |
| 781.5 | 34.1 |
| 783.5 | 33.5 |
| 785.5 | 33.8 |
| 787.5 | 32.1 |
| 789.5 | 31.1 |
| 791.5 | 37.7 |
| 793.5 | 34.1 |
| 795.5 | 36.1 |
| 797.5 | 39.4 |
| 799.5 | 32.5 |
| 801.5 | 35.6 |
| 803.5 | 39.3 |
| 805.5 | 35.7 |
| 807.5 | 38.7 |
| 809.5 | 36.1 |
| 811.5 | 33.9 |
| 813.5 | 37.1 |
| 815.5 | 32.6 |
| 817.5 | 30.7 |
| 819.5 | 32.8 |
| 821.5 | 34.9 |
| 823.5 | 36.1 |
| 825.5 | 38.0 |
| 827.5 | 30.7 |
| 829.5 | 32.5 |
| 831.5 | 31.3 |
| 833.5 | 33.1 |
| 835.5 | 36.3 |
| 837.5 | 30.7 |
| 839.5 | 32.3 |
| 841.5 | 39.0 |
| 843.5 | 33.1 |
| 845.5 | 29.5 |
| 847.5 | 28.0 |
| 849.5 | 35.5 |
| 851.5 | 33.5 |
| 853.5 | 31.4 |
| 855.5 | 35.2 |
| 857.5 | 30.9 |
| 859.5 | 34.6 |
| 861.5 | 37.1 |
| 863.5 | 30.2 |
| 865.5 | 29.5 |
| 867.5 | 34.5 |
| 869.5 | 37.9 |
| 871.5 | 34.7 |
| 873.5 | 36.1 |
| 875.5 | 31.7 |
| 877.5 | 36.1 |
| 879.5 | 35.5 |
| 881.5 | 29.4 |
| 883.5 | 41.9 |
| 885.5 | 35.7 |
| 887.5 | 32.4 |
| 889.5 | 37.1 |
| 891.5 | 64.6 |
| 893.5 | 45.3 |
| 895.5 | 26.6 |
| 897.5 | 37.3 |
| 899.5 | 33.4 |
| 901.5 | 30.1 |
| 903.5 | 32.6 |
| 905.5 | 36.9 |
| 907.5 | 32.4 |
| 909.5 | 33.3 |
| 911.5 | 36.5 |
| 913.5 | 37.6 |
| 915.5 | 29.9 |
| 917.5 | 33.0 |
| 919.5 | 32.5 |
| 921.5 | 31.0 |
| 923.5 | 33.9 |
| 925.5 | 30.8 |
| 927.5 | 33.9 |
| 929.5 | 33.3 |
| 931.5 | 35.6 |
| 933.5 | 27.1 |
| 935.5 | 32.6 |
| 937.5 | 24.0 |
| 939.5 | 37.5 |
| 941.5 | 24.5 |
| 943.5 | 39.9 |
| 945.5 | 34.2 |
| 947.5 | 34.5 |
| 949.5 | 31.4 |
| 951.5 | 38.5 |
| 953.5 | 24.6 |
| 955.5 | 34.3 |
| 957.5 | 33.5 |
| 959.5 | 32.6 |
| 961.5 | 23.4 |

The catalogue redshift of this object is 0.357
